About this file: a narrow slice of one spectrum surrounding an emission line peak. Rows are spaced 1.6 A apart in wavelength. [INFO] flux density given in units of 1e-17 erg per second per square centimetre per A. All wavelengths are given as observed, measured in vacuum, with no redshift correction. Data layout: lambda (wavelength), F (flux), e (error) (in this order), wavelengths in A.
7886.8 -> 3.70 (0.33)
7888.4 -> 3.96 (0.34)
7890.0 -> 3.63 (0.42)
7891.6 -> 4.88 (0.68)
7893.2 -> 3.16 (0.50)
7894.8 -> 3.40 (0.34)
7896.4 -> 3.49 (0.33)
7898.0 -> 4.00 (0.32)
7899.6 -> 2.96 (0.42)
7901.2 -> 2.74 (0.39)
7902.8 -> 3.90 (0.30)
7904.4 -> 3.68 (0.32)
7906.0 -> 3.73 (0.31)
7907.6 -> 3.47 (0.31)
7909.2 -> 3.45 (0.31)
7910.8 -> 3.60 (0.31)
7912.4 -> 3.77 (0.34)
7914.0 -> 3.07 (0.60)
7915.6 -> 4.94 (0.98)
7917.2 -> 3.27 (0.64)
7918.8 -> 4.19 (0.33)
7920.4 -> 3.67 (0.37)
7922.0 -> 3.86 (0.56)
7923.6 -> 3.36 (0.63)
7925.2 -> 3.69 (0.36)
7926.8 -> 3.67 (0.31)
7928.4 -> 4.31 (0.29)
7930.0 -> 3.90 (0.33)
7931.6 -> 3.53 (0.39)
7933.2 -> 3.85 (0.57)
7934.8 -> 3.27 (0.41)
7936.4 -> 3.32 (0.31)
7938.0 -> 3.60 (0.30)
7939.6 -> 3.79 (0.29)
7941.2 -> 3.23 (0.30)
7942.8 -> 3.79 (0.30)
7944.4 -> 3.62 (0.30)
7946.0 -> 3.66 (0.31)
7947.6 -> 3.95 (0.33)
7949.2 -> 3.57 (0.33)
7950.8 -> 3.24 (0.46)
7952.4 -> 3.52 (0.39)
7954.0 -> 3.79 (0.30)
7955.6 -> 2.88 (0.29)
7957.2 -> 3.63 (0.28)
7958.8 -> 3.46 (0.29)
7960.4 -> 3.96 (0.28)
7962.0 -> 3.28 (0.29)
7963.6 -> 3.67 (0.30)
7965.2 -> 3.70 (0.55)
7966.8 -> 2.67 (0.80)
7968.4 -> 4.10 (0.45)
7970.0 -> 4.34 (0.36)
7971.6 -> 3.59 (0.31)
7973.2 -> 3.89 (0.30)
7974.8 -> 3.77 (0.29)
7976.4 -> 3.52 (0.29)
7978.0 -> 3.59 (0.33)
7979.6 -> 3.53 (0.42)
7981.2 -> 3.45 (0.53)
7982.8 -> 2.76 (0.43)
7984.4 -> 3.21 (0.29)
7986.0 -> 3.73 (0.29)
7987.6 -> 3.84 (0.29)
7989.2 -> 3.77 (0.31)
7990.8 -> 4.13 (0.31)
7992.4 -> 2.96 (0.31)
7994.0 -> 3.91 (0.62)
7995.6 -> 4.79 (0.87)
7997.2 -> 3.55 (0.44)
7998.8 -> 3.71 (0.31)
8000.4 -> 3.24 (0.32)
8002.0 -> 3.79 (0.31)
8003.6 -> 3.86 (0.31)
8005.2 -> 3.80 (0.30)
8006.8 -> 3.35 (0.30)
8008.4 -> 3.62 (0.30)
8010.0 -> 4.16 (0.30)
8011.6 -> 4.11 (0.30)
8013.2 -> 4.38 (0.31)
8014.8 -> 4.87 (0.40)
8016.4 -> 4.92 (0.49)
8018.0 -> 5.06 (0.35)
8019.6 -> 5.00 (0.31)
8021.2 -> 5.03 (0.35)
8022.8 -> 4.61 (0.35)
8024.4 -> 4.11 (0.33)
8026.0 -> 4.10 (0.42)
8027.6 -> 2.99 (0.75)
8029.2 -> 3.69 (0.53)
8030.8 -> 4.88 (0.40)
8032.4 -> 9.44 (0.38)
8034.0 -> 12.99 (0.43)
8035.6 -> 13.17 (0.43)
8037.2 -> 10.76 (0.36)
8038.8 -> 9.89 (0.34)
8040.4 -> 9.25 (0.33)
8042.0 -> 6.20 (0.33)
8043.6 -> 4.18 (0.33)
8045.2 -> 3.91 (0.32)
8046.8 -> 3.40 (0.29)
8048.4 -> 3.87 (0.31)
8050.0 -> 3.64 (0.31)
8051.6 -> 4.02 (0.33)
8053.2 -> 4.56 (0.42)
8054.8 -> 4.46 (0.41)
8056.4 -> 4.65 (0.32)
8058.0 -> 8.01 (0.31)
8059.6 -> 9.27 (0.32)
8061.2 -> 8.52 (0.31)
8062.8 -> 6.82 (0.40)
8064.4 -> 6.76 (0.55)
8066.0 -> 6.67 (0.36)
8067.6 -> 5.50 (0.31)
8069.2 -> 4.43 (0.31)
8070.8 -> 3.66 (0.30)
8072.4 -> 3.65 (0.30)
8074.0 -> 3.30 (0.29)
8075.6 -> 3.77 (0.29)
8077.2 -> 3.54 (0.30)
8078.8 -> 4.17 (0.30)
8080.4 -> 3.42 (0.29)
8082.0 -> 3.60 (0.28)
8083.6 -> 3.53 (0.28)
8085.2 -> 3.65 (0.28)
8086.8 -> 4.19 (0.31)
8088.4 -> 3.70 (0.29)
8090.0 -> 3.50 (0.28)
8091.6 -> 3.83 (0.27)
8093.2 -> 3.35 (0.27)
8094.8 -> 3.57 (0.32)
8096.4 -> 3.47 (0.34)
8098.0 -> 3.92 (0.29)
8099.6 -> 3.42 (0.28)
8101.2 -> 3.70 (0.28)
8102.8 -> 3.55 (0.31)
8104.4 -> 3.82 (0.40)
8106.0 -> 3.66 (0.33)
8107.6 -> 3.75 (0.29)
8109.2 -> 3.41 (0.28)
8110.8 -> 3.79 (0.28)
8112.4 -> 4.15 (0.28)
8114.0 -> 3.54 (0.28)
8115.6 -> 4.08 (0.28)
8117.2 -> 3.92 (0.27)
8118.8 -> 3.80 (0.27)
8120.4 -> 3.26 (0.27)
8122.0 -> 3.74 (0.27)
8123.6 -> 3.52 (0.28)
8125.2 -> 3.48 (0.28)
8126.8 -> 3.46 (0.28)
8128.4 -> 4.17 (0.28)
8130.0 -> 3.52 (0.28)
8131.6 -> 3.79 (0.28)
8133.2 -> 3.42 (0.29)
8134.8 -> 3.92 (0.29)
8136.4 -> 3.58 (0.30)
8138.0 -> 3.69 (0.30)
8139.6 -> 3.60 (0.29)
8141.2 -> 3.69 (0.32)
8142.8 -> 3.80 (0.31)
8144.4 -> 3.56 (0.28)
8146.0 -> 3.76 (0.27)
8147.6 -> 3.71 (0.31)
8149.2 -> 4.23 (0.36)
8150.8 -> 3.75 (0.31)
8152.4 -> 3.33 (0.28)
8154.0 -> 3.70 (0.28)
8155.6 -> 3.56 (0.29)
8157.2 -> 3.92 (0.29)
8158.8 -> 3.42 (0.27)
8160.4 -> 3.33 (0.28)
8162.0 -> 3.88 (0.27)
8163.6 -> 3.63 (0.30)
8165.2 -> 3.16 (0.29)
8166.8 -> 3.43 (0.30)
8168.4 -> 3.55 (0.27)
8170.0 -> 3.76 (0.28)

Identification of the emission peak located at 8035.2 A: H-alpha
